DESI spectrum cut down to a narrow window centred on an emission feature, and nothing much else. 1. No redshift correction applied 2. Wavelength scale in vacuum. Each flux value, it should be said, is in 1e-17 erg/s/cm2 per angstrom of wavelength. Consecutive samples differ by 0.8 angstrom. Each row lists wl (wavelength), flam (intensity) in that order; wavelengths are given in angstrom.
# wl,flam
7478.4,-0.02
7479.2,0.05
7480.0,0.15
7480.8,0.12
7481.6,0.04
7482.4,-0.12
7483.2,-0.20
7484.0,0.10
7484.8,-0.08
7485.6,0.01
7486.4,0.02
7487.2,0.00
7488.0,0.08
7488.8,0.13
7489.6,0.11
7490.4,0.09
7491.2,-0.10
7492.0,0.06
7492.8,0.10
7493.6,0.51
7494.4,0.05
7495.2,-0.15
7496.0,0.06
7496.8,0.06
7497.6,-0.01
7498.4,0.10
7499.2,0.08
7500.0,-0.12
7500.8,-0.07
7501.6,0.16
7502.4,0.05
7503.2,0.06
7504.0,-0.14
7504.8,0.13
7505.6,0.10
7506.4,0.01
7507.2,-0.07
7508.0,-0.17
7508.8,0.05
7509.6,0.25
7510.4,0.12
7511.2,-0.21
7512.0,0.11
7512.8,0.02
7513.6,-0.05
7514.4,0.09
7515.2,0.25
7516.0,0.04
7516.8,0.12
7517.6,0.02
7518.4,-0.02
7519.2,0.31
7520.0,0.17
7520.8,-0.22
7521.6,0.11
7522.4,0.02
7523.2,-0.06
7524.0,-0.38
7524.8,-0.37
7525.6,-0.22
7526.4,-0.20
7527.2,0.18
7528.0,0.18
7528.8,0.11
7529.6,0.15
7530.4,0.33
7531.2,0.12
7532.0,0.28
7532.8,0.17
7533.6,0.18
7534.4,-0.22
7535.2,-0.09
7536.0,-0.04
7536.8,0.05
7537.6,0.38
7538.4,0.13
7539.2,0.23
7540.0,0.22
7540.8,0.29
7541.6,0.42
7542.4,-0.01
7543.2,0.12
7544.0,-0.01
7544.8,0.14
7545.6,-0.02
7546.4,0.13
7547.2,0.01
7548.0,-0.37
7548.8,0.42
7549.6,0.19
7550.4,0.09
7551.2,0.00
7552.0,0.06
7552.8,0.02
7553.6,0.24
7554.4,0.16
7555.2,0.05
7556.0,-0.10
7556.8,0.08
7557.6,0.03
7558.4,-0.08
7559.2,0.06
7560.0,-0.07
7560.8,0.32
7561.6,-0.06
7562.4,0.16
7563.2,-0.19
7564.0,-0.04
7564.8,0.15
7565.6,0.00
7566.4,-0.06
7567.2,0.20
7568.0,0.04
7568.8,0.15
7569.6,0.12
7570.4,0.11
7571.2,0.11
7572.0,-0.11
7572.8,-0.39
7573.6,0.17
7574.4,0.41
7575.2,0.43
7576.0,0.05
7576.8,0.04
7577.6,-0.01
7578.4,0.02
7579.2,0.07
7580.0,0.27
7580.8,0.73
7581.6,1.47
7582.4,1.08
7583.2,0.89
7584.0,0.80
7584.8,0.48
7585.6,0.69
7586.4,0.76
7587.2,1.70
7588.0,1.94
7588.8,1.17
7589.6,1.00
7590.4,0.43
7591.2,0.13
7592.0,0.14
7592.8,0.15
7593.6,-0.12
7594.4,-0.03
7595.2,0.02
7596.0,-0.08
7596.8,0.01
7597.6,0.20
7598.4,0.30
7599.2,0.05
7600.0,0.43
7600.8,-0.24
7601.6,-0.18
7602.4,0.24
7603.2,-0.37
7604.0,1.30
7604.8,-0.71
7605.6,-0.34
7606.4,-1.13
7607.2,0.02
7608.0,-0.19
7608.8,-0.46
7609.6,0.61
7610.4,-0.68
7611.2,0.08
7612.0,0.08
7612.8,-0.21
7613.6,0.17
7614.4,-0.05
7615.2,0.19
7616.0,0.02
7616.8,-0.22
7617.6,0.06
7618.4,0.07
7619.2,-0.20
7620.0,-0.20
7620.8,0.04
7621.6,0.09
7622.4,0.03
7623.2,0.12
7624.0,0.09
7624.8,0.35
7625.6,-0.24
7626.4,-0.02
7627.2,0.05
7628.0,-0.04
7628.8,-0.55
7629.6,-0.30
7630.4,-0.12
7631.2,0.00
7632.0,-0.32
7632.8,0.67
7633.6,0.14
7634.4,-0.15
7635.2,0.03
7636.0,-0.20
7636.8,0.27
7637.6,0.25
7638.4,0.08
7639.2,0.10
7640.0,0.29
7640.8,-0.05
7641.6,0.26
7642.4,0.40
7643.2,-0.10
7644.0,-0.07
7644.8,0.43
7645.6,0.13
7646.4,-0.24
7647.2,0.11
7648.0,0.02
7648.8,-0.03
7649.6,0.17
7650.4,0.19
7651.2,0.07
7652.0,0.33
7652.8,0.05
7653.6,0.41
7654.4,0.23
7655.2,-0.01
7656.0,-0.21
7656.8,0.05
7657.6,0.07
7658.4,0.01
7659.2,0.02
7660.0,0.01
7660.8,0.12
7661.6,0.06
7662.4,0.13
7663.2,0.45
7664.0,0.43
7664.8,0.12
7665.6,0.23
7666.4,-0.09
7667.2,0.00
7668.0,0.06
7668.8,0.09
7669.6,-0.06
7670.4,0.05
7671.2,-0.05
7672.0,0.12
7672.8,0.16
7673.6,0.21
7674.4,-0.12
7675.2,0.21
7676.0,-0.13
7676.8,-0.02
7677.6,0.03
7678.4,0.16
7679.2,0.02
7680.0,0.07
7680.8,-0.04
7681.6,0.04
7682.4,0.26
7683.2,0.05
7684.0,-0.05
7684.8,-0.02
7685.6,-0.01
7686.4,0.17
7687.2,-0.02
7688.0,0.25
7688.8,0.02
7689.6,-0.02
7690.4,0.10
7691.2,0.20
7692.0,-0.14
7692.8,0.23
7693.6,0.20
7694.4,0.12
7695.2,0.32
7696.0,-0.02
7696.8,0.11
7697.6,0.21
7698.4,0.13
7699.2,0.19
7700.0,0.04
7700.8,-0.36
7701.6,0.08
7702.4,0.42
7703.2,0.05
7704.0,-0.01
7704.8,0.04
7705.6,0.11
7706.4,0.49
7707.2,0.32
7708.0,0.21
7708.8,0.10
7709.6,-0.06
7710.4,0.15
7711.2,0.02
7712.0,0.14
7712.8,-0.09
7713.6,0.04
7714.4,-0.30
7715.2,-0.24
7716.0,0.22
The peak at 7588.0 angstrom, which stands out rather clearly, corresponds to [O II]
